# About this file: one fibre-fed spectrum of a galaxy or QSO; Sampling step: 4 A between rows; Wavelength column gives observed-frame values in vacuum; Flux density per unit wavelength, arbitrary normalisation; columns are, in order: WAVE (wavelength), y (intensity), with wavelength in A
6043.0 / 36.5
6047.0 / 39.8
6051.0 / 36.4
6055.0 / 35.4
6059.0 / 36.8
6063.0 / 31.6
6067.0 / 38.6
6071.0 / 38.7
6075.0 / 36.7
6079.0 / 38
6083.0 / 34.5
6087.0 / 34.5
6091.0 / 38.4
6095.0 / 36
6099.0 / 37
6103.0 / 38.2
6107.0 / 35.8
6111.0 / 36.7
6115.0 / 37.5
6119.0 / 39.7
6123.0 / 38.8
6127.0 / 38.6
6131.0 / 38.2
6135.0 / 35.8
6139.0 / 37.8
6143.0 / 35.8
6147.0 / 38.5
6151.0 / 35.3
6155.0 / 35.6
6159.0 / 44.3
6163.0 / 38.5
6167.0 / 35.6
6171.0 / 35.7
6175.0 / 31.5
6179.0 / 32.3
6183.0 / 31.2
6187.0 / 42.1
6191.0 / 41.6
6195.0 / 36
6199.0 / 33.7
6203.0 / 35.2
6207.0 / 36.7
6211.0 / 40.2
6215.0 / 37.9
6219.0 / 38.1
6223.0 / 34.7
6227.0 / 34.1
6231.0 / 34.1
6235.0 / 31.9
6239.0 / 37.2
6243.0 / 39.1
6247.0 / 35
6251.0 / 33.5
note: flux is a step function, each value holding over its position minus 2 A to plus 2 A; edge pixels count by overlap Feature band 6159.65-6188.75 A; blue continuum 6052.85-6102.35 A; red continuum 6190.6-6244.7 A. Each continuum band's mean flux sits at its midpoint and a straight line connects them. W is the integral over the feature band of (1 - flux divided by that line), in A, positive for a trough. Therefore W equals 0.6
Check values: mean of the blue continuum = 36.4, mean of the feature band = 35.6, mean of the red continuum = 36.3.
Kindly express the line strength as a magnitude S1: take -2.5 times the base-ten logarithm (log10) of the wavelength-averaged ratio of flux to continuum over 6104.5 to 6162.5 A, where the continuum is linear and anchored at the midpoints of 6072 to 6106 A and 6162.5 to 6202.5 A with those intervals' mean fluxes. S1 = -0.05 mag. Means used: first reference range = 36.7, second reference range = 35.7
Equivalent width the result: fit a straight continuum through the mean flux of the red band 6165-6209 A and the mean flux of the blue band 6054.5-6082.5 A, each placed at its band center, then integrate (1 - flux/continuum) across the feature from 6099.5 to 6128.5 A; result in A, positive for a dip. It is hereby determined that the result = -1.4 A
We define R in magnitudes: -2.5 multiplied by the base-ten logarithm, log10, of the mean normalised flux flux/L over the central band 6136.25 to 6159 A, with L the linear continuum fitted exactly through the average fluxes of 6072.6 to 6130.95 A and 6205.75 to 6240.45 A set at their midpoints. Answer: -0.014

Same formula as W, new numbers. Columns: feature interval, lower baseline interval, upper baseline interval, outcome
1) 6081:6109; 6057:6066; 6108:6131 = 0.3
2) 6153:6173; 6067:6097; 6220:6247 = -1.1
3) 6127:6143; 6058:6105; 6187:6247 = -0.3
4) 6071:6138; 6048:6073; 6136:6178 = -1.2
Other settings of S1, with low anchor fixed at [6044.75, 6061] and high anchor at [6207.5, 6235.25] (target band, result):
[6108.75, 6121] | -0.03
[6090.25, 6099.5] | 0.00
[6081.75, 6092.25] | 0.04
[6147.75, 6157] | 0.02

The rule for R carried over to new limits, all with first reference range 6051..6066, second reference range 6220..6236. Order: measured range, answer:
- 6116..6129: -0.12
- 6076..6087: -0.03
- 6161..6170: -0.07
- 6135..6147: -0.07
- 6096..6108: -0.07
